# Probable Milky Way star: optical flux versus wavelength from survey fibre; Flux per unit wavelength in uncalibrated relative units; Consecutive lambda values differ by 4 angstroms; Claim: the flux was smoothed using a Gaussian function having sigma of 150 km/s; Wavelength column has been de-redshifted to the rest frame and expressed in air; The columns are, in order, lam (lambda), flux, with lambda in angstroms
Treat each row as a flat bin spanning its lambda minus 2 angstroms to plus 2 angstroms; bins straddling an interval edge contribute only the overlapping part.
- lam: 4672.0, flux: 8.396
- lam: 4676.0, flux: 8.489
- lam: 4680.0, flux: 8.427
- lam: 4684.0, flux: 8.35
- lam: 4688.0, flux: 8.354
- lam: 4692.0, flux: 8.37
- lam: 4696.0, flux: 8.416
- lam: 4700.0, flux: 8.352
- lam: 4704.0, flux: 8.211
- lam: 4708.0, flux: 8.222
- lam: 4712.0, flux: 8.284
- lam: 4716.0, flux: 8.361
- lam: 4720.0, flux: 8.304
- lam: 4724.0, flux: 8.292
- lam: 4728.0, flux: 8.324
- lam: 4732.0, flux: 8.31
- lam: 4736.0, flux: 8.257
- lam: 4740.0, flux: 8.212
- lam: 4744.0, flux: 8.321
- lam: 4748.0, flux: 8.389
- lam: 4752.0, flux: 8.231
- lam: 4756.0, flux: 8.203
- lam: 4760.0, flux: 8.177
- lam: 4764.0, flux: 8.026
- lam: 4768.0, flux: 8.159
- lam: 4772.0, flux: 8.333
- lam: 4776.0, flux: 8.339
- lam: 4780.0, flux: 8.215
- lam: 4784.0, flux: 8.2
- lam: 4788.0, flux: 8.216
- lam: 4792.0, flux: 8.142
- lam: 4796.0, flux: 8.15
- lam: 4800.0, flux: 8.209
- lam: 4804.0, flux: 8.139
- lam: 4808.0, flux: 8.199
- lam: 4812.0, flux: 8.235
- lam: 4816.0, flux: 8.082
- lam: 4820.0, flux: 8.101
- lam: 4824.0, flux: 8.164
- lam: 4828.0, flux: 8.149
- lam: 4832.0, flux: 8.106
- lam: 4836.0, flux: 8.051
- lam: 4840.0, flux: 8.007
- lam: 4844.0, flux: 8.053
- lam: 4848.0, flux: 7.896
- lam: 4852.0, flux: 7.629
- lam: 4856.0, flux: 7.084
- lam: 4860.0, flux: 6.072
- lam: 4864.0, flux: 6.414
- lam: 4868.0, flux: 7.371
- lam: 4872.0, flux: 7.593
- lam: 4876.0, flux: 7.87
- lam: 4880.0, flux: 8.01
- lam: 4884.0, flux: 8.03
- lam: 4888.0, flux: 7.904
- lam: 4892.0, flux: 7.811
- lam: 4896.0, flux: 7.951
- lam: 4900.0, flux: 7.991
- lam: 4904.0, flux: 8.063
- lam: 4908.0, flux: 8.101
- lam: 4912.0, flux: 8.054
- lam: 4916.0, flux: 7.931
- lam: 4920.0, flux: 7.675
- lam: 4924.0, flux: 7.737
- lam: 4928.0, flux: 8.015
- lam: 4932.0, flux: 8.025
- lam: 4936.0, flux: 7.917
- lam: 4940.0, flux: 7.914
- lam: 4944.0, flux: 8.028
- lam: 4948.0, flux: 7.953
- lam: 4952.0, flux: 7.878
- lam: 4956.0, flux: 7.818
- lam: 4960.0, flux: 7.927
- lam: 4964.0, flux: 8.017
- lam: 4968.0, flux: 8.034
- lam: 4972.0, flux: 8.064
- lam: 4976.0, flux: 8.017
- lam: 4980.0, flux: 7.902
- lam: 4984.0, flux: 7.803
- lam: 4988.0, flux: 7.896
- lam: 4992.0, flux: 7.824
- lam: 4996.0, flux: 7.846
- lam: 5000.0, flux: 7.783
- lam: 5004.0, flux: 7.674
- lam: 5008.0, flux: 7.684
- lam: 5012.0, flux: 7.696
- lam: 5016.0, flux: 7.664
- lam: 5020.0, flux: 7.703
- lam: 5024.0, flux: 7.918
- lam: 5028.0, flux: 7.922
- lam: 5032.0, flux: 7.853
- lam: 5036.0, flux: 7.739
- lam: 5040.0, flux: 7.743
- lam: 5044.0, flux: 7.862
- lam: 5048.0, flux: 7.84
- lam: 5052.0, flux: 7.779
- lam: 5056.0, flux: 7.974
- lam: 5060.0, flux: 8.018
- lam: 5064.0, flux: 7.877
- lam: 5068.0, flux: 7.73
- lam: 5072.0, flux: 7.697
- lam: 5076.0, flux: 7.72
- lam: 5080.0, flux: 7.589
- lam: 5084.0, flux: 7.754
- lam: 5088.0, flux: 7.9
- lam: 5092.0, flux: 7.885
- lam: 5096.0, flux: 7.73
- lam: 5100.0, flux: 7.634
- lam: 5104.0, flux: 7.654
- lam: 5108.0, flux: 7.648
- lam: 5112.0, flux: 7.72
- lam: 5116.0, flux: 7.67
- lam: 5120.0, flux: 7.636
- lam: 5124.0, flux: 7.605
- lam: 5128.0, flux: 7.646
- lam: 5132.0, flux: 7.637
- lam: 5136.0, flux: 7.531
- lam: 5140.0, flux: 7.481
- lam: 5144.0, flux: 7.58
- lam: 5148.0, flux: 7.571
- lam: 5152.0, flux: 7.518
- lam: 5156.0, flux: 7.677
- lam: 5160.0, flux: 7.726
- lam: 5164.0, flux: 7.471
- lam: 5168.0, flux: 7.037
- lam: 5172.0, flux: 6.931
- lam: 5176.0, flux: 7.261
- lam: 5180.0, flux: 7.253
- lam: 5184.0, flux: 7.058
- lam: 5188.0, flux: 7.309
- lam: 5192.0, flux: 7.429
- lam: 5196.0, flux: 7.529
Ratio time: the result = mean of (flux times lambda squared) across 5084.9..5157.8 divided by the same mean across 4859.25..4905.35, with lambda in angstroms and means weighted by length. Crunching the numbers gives 1.10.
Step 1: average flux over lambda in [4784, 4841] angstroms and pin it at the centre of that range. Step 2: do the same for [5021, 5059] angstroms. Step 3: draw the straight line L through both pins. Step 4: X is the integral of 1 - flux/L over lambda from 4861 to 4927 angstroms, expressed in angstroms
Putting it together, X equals 2.28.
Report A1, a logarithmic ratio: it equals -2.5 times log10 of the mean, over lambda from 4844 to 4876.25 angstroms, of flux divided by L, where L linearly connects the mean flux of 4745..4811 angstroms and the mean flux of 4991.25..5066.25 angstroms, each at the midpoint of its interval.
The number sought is 0.12 mag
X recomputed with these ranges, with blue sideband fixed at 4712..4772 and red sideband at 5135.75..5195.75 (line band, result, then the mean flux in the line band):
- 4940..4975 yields -0.7 angstroms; 7.96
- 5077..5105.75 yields -0.7 angstroms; 7.74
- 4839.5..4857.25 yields 0.7 angstroms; 7.74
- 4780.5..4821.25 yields -0.2 angstroms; 8.17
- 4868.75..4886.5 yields 0.3 angstroms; 7.84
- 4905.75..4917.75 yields -0.2 angstroms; 8.03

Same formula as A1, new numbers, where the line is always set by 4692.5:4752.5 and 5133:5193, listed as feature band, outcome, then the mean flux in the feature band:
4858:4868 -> 0.232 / 6.47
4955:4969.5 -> -0.020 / 7.96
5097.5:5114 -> -0.022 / 7.67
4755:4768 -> 0.012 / 8.13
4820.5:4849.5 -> 0.001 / 8.07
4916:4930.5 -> 0.008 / 7.83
